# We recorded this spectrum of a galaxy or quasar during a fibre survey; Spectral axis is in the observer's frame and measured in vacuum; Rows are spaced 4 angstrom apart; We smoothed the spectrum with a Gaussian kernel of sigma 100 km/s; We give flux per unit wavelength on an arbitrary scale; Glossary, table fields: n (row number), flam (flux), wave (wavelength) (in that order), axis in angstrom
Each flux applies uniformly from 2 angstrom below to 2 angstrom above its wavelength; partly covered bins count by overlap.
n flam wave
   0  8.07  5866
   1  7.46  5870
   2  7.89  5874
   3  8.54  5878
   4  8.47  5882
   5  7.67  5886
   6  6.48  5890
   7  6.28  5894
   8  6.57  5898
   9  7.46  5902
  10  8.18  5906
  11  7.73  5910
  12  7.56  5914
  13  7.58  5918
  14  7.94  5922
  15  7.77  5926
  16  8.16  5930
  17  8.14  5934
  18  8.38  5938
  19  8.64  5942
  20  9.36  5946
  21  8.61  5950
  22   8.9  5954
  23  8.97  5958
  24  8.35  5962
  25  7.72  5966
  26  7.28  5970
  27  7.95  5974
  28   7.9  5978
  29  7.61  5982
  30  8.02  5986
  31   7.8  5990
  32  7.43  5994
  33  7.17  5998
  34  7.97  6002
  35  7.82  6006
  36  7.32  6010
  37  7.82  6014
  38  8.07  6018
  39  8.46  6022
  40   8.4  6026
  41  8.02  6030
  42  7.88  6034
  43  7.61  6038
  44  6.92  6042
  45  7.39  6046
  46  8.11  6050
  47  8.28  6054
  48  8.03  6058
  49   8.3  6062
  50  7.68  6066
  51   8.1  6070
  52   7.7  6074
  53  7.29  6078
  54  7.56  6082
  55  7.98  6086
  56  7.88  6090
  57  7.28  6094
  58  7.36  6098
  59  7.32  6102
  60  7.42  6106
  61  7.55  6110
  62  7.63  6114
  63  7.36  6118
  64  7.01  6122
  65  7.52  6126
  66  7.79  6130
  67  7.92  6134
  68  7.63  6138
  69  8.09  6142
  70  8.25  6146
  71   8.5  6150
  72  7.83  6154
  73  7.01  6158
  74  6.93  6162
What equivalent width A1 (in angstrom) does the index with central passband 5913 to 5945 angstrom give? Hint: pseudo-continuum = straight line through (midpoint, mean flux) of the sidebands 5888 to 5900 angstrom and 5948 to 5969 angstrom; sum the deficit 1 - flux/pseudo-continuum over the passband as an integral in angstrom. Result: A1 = -2.30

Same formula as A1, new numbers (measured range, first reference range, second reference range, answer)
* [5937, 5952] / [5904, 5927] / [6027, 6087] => -1.9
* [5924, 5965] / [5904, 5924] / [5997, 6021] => -3.8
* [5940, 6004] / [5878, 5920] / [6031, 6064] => -4.0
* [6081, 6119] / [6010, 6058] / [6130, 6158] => 1.8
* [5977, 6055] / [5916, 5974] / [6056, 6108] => 1.6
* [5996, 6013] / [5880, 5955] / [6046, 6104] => 0.5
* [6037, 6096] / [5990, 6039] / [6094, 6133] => -0.9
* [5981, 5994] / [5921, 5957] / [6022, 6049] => 0.6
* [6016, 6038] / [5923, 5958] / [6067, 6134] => -0.3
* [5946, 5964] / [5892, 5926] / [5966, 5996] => -2.8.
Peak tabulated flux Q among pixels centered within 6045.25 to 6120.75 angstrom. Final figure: 8.3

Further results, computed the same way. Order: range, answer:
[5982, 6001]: 8.02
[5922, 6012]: 9.36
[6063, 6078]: 8.1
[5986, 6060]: 8.46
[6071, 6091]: 7.98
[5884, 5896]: 7.67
